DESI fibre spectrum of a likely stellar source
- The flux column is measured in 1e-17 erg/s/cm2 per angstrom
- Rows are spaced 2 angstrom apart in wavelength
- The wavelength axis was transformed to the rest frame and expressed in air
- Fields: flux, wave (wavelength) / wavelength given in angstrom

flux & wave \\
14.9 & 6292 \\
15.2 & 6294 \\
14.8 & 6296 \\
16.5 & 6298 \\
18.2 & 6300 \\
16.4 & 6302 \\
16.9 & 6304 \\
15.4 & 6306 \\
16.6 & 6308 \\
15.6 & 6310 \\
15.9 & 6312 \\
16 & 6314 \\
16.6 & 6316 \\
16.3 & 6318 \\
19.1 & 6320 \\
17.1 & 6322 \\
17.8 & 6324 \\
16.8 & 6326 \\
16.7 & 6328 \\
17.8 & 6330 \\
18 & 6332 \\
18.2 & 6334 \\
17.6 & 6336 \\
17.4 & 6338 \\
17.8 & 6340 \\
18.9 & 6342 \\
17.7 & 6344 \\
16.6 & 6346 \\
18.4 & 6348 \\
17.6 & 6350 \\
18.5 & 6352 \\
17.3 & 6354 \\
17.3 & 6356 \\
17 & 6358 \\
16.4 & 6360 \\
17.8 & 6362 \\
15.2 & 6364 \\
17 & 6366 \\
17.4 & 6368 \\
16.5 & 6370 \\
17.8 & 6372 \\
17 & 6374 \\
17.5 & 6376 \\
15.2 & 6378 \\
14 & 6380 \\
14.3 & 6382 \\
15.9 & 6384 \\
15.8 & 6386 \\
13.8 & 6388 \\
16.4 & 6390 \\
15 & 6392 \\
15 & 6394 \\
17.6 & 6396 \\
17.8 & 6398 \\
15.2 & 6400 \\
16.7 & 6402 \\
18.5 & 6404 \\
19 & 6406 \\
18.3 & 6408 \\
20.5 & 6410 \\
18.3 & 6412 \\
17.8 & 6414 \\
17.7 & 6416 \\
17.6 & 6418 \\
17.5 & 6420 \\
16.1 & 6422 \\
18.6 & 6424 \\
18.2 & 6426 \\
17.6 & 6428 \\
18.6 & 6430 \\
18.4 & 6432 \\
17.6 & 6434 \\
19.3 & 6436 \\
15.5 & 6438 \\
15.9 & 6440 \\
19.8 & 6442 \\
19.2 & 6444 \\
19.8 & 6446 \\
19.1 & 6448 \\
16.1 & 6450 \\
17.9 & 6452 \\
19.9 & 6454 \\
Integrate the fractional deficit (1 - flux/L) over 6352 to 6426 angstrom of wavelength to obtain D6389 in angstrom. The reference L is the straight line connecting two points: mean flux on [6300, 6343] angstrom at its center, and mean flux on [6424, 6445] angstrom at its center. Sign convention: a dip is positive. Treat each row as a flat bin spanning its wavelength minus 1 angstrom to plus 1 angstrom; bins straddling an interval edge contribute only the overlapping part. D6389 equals 3.2 angstrom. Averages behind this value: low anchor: 17.1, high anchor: 18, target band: 16.9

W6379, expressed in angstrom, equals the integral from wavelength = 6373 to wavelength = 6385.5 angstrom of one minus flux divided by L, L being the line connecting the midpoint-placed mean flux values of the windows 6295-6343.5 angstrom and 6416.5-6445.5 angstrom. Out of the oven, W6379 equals 1.3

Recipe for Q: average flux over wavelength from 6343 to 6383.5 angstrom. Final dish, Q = 16.8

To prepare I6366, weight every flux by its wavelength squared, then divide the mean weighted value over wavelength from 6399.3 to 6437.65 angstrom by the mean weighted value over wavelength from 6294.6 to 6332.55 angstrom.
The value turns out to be 1.11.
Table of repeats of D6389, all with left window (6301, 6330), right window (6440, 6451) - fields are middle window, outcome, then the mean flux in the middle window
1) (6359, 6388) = 2.2 angstrom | 16.2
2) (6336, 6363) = -0.7 angstrom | 17.6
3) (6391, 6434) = 1.1 angstrom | 17.6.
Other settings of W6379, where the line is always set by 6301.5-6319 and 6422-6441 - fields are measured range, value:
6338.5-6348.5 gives -0.7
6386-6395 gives 1.1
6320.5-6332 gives -0.7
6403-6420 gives -1.0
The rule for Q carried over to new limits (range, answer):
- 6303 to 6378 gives 17.1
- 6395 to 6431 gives 17.9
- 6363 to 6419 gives 16.7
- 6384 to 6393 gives 15.3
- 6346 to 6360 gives 17.5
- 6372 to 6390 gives 15.6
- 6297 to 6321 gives 16.6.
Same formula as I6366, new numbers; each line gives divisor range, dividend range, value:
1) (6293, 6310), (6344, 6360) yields 1.09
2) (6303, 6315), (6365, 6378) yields 1.08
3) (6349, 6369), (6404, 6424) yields 1.08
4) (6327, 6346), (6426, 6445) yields 1.05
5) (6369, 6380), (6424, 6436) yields 1.12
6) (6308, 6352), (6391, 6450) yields 1.05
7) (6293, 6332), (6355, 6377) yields 1.04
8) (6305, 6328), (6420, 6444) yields 1.11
